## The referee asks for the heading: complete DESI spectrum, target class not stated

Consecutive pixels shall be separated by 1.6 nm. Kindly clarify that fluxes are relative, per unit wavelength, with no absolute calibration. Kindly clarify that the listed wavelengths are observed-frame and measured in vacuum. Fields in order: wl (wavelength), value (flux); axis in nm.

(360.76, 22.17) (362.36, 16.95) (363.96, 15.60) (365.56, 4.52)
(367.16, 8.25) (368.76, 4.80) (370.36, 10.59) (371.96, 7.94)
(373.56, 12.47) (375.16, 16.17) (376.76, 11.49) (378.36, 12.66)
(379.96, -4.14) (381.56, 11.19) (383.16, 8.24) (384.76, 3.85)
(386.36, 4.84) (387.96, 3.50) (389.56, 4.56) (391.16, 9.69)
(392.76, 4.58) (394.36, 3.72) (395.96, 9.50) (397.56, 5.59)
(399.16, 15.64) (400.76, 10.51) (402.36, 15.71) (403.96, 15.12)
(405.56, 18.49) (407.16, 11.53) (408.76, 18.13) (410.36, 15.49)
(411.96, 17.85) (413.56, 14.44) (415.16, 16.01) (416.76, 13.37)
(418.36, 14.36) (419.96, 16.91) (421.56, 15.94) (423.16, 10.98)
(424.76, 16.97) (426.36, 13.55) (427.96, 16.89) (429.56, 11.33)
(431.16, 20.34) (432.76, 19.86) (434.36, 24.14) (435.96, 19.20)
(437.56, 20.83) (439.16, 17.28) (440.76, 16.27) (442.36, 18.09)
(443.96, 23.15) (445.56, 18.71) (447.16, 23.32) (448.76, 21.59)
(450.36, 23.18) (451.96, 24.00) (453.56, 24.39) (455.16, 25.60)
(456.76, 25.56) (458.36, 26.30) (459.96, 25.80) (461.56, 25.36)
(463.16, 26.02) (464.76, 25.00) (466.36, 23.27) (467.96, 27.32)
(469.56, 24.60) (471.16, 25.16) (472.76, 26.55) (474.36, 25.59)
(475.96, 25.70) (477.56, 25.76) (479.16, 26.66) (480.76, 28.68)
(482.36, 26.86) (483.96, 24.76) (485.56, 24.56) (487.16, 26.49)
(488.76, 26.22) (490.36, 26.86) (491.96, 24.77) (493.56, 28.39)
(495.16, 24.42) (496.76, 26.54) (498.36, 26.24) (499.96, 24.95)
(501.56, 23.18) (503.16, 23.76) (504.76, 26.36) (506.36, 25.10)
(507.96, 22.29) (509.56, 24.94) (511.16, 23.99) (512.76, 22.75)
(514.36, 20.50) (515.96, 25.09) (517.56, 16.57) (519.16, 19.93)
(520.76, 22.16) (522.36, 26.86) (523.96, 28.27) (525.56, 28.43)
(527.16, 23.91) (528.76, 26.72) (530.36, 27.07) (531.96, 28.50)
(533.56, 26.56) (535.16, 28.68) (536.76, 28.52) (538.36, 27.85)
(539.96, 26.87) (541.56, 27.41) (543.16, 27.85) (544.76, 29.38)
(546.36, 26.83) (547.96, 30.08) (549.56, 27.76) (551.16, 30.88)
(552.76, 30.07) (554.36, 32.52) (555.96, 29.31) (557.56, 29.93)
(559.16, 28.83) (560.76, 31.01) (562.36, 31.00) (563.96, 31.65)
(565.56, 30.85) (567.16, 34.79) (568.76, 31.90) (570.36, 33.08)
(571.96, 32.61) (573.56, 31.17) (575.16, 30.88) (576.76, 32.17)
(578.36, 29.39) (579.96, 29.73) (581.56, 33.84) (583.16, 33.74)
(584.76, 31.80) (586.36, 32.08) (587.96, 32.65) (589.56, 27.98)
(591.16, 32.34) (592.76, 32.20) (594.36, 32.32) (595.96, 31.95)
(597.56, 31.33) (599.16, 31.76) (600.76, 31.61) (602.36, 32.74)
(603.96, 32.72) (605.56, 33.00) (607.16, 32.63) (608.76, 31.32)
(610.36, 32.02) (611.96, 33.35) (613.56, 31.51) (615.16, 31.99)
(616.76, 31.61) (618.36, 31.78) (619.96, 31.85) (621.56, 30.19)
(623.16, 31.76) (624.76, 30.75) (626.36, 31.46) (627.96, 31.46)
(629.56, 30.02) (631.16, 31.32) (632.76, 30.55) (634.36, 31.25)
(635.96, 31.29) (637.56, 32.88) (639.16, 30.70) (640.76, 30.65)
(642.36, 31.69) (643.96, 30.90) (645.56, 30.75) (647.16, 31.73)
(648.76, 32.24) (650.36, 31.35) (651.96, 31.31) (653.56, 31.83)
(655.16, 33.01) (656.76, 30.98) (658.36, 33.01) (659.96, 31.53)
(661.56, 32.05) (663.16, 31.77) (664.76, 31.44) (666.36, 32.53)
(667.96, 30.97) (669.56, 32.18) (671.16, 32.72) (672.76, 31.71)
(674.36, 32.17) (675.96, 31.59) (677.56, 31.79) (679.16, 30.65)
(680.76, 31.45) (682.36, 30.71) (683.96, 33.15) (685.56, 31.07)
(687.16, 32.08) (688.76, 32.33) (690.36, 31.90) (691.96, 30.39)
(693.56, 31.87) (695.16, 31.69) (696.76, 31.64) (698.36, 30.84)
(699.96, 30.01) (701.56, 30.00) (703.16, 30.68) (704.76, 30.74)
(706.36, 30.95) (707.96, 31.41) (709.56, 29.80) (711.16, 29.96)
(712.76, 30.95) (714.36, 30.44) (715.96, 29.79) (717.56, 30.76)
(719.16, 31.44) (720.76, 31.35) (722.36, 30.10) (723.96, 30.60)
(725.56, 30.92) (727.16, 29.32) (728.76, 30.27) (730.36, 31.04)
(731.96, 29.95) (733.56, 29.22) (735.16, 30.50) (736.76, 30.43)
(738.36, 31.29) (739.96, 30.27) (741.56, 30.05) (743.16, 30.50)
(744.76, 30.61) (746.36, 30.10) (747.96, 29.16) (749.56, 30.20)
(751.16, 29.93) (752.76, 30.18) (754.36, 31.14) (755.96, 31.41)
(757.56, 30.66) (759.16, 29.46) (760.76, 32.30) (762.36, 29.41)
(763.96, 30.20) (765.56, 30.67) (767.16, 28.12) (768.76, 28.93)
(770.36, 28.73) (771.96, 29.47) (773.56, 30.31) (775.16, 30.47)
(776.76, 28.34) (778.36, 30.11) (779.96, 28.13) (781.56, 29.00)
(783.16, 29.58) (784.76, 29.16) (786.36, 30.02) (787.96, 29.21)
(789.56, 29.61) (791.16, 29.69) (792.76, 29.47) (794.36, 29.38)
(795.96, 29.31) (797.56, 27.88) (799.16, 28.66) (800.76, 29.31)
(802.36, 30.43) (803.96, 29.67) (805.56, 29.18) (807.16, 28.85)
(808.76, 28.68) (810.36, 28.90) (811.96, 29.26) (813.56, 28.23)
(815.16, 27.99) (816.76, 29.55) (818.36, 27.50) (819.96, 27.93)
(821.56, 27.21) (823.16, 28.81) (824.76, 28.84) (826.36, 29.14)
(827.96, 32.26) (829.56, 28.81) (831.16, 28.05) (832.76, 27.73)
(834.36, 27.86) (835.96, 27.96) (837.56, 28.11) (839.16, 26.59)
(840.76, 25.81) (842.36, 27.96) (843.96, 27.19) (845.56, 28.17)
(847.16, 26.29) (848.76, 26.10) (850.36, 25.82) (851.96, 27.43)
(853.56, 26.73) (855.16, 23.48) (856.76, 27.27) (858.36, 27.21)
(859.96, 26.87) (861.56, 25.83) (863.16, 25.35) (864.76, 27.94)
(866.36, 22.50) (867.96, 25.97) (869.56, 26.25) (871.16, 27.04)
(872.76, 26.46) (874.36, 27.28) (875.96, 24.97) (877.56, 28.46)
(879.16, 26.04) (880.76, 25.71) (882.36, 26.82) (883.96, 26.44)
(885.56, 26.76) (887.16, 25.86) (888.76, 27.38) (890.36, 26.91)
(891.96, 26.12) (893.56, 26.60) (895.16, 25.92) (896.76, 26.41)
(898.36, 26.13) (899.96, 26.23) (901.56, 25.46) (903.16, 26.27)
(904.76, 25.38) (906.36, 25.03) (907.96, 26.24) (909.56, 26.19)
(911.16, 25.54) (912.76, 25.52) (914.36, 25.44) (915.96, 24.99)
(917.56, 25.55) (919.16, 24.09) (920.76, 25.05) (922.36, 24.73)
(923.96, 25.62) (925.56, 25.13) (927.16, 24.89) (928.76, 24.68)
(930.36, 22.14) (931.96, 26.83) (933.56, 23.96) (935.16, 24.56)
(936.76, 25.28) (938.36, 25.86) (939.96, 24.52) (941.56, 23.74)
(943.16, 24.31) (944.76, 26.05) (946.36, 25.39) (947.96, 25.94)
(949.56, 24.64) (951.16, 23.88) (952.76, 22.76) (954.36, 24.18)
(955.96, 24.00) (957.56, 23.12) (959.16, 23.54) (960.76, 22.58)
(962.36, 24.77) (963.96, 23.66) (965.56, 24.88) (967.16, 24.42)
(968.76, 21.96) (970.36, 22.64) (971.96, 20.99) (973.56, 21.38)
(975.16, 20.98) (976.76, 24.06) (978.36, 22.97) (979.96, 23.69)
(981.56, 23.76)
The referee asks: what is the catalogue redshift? 0.000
